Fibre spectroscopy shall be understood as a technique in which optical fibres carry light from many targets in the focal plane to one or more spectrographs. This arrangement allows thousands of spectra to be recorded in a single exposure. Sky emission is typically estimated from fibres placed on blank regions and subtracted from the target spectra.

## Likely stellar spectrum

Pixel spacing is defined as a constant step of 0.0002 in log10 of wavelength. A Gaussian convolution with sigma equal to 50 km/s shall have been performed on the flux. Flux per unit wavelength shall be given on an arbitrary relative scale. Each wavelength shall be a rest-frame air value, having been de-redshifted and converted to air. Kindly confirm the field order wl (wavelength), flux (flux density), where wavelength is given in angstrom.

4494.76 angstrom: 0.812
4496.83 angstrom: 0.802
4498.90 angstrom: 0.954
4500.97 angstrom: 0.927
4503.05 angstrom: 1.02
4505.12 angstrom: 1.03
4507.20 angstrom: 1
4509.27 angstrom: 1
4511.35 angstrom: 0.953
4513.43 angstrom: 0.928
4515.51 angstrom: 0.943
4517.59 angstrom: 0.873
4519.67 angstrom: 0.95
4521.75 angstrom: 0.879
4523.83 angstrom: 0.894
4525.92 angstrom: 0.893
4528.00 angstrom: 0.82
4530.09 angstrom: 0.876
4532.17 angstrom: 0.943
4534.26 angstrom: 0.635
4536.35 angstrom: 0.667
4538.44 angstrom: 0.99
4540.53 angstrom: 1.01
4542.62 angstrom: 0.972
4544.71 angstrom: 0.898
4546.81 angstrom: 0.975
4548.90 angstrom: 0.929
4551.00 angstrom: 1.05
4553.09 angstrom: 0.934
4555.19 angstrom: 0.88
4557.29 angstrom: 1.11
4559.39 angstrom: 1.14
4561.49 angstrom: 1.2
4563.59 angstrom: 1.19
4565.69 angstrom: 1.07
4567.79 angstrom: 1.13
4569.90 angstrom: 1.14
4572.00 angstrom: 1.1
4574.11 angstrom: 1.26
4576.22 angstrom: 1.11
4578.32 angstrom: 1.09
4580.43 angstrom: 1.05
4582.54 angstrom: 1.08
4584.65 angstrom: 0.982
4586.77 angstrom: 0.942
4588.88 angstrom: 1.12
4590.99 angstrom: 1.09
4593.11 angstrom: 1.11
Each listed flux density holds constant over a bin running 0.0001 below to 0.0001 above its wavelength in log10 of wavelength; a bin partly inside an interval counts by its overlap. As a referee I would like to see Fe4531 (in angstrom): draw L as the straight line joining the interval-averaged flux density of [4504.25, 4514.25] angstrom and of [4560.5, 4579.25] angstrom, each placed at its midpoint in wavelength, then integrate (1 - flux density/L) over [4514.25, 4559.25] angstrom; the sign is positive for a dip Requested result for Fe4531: 6.0 angstrom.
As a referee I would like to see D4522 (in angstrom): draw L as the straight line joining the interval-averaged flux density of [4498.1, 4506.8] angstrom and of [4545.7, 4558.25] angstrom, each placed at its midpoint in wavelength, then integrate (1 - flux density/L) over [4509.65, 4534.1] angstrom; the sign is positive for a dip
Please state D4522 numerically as 2.1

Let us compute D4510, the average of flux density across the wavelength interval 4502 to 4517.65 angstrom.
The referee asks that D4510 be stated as 0.974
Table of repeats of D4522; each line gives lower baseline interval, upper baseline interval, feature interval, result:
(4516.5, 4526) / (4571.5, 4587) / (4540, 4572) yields -1.09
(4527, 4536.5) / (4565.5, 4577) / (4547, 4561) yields -0.30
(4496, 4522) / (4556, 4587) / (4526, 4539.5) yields 2.42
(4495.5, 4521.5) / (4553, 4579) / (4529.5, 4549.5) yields 2.82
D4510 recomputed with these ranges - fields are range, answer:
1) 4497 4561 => 0.936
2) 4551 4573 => 1.09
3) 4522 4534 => 0.869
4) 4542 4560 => 0.984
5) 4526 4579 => 1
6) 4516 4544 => 0.879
